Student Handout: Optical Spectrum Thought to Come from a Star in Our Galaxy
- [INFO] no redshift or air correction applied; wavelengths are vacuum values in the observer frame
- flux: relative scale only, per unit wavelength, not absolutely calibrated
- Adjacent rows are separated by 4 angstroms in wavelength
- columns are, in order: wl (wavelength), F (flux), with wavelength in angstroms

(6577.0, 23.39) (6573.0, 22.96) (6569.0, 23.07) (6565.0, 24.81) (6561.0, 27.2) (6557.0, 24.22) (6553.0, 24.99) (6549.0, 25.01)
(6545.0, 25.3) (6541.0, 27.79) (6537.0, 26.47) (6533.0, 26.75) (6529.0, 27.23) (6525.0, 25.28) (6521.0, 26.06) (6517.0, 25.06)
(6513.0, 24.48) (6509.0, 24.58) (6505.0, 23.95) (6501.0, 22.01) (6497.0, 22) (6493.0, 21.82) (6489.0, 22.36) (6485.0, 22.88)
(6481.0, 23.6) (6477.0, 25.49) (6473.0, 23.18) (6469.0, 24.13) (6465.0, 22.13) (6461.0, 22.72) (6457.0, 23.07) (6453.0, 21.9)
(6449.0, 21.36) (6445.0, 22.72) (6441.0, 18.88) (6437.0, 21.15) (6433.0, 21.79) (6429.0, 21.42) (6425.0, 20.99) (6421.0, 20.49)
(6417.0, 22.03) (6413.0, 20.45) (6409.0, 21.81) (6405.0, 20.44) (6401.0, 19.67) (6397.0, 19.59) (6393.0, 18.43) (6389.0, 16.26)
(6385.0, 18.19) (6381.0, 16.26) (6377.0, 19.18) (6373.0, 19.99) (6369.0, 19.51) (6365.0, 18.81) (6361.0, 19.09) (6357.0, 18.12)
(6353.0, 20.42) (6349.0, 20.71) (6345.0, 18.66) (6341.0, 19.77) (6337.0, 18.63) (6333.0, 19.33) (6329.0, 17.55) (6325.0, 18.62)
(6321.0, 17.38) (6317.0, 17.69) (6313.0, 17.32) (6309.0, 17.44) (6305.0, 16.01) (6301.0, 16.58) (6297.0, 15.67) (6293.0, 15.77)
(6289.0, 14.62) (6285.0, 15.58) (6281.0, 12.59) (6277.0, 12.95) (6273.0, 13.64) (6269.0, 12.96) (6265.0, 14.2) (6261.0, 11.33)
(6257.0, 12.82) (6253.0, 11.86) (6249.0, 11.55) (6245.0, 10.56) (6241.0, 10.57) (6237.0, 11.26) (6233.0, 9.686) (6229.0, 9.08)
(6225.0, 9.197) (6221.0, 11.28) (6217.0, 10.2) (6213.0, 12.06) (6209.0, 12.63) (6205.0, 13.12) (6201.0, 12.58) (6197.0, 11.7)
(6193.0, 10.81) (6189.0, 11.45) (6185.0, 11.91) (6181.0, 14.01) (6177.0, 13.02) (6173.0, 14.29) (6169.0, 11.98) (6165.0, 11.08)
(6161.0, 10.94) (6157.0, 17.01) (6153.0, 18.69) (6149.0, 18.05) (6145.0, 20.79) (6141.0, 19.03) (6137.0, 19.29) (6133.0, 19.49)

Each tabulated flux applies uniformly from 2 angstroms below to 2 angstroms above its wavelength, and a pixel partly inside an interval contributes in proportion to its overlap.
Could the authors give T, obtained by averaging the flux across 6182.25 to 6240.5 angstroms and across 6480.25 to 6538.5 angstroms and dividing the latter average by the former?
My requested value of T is 2.16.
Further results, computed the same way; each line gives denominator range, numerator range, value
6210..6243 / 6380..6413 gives 1.81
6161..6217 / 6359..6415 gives 1.56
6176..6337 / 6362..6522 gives 1.59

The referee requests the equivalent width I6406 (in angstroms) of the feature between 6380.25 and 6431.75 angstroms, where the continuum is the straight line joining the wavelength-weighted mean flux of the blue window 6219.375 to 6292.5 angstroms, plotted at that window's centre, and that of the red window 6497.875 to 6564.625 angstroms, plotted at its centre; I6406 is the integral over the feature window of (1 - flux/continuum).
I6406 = -1.3 angstroms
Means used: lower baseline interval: 12.1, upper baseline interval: 25.3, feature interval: 19.8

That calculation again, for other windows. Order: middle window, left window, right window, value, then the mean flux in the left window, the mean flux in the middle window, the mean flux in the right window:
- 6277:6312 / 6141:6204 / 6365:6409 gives 2.9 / 14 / 15.4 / 18.9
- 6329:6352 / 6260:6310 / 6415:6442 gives -3.0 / 14.6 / 19.3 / 21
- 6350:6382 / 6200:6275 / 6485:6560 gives -2.9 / 11.6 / 19.1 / 24.7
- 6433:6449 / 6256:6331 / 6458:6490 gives 0.6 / 15.3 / 21.1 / 23.3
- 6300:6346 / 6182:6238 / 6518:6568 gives -4.8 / 11.3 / 17.9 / 25.9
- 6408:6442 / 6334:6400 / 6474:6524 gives -0.1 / 18.9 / 21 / 23.7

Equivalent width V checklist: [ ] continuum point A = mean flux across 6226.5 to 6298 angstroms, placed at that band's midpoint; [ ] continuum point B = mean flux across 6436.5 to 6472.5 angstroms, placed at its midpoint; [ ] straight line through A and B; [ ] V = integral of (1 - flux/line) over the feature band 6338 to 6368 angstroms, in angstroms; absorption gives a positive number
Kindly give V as -4.1 angstroms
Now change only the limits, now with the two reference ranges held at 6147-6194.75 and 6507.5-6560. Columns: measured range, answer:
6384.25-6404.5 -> 2.4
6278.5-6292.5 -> 2.5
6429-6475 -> 1.8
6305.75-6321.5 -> 0.9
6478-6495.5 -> 0.9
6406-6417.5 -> 0.2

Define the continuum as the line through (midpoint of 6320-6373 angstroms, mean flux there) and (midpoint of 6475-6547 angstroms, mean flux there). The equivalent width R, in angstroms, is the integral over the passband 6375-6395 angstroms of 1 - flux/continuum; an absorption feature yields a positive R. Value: 2.6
